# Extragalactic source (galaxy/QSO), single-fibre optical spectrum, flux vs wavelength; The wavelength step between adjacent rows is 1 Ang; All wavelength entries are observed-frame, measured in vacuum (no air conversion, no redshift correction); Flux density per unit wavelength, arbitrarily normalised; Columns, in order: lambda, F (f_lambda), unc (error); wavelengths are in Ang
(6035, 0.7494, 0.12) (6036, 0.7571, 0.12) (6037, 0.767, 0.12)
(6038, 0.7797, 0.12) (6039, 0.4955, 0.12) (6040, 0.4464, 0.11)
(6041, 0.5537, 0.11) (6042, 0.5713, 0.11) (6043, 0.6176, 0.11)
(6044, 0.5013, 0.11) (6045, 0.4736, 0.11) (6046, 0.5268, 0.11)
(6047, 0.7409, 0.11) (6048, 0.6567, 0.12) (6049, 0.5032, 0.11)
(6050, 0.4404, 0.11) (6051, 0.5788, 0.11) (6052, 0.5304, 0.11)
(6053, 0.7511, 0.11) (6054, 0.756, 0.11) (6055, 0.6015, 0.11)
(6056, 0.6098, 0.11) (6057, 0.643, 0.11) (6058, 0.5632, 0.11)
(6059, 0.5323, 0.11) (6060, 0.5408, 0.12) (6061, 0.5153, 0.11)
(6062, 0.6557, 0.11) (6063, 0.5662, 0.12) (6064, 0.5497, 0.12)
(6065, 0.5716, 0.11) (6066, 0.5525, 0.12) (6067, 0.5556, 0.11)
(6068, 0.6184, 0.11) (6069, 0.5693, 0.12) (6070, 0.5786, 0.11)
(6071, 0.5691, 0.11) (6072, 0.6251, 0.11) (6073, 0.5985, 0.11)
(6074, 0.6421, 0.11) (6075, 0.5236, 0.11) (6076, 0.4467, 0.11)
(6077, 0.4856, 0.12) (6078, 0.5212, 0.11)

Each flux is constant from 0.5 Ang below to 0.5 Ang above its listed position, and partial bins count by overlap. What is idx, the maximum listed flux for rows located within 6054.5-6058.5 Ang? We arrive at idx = 0.643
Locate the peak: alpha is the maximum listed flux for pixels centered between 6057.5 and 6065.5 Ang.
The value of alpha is 0.6557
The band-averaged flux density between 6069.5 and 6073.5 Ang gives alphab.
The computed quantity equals 0.593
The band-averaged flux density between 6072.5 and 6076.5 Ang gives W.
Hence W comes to 0.553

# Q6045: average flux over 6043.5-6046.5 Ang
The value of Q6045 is 0.501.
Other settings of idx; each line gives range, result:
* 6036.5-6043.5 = 0.7797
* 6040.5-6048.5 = 0.7409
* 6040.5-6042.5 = 0.5713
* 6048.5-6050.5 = 0.5032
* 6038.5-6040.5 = 0.4955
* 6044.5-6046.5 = 0.5268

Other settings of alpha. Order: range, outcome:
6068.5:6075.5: 0.6421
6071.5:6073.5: 0.6251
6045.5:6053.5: 0.7511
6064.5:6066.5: 0.5716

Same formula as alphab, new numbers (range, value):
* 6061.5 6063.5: 0.611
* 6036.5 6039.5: 0.681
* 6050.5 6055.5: 0.644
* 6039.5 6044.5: 0.538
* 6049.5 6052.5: 0.517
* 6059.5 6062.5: 0.571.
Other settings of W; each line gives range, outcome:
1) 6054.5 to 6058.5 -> 0.604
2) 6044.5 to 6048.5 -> 0.599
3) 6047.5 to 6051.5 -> 0.545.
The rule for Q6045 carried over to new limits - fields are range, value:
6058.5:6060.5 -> 0.537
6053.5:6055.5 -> 0.679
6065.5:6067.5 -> 0.554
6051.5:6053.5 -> 0.641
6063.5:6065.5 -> 0.561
